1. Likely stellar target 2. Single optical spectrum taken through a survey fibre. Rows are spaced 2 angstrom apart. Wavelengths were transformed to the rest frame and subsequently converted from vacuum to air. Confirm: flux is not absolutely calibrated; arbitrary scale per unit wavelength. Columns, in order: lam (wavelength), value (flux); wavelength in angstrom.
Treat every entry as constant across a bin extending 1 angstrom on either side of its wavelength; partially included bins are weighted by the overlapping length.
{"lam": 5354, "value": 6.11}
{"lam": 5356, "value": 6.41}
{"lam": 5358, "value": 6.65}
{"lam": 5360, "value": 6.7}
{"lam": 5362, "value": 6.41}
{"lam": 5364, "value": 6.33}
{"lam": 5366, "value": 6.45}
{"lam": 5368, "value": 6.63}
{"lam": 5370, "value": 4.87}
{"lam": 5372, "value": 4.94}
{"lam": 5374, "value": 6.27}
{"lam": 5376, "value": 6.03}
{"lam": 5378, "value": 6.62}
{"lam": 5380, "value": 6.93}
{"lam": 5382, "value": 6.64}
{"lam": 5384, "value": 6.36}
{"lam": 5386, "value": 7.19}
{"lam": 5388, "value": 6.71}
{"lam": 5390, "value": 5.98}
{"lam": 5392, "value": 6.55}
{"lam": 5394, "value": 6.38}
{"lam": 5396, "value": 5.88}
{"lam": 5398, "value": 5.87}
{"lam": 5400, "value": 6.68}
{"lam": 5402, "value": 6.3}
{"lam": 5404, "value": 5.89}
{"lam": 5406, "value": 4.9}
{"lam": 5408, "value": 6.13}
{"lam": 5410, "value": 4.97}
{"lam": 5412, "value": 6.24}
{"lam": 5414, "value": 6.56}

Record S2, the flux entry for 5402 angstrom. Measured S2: 6.3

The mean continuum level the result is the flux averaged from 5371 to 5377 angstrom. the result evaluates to 5.75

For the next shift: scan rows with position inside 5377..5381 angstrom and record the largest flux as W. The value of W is 6.93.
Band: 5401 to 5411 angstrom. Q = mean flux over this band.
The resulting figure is 5.64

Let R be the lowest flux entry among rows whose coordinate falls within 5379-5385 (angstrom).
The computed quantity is 6.36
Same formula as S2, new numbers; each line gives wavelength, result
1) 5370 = 4.87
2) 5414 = 6.56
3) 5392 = 6.55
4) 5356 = 6.41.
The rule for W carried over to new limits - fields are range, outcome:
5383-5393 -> 7.19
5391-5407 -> 6.68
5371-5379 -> 6.62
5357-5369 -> 6.7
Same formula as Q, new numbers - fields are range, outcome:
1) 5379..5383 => 6.79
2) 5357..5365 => 6.52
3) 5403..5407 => 5.39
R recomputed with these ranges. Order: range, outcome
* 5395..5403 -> 5.87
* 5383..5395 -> 5.98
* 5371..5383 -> 4.94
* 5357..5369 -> 6.33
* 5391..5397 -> 5.88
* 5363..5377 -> 4.87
